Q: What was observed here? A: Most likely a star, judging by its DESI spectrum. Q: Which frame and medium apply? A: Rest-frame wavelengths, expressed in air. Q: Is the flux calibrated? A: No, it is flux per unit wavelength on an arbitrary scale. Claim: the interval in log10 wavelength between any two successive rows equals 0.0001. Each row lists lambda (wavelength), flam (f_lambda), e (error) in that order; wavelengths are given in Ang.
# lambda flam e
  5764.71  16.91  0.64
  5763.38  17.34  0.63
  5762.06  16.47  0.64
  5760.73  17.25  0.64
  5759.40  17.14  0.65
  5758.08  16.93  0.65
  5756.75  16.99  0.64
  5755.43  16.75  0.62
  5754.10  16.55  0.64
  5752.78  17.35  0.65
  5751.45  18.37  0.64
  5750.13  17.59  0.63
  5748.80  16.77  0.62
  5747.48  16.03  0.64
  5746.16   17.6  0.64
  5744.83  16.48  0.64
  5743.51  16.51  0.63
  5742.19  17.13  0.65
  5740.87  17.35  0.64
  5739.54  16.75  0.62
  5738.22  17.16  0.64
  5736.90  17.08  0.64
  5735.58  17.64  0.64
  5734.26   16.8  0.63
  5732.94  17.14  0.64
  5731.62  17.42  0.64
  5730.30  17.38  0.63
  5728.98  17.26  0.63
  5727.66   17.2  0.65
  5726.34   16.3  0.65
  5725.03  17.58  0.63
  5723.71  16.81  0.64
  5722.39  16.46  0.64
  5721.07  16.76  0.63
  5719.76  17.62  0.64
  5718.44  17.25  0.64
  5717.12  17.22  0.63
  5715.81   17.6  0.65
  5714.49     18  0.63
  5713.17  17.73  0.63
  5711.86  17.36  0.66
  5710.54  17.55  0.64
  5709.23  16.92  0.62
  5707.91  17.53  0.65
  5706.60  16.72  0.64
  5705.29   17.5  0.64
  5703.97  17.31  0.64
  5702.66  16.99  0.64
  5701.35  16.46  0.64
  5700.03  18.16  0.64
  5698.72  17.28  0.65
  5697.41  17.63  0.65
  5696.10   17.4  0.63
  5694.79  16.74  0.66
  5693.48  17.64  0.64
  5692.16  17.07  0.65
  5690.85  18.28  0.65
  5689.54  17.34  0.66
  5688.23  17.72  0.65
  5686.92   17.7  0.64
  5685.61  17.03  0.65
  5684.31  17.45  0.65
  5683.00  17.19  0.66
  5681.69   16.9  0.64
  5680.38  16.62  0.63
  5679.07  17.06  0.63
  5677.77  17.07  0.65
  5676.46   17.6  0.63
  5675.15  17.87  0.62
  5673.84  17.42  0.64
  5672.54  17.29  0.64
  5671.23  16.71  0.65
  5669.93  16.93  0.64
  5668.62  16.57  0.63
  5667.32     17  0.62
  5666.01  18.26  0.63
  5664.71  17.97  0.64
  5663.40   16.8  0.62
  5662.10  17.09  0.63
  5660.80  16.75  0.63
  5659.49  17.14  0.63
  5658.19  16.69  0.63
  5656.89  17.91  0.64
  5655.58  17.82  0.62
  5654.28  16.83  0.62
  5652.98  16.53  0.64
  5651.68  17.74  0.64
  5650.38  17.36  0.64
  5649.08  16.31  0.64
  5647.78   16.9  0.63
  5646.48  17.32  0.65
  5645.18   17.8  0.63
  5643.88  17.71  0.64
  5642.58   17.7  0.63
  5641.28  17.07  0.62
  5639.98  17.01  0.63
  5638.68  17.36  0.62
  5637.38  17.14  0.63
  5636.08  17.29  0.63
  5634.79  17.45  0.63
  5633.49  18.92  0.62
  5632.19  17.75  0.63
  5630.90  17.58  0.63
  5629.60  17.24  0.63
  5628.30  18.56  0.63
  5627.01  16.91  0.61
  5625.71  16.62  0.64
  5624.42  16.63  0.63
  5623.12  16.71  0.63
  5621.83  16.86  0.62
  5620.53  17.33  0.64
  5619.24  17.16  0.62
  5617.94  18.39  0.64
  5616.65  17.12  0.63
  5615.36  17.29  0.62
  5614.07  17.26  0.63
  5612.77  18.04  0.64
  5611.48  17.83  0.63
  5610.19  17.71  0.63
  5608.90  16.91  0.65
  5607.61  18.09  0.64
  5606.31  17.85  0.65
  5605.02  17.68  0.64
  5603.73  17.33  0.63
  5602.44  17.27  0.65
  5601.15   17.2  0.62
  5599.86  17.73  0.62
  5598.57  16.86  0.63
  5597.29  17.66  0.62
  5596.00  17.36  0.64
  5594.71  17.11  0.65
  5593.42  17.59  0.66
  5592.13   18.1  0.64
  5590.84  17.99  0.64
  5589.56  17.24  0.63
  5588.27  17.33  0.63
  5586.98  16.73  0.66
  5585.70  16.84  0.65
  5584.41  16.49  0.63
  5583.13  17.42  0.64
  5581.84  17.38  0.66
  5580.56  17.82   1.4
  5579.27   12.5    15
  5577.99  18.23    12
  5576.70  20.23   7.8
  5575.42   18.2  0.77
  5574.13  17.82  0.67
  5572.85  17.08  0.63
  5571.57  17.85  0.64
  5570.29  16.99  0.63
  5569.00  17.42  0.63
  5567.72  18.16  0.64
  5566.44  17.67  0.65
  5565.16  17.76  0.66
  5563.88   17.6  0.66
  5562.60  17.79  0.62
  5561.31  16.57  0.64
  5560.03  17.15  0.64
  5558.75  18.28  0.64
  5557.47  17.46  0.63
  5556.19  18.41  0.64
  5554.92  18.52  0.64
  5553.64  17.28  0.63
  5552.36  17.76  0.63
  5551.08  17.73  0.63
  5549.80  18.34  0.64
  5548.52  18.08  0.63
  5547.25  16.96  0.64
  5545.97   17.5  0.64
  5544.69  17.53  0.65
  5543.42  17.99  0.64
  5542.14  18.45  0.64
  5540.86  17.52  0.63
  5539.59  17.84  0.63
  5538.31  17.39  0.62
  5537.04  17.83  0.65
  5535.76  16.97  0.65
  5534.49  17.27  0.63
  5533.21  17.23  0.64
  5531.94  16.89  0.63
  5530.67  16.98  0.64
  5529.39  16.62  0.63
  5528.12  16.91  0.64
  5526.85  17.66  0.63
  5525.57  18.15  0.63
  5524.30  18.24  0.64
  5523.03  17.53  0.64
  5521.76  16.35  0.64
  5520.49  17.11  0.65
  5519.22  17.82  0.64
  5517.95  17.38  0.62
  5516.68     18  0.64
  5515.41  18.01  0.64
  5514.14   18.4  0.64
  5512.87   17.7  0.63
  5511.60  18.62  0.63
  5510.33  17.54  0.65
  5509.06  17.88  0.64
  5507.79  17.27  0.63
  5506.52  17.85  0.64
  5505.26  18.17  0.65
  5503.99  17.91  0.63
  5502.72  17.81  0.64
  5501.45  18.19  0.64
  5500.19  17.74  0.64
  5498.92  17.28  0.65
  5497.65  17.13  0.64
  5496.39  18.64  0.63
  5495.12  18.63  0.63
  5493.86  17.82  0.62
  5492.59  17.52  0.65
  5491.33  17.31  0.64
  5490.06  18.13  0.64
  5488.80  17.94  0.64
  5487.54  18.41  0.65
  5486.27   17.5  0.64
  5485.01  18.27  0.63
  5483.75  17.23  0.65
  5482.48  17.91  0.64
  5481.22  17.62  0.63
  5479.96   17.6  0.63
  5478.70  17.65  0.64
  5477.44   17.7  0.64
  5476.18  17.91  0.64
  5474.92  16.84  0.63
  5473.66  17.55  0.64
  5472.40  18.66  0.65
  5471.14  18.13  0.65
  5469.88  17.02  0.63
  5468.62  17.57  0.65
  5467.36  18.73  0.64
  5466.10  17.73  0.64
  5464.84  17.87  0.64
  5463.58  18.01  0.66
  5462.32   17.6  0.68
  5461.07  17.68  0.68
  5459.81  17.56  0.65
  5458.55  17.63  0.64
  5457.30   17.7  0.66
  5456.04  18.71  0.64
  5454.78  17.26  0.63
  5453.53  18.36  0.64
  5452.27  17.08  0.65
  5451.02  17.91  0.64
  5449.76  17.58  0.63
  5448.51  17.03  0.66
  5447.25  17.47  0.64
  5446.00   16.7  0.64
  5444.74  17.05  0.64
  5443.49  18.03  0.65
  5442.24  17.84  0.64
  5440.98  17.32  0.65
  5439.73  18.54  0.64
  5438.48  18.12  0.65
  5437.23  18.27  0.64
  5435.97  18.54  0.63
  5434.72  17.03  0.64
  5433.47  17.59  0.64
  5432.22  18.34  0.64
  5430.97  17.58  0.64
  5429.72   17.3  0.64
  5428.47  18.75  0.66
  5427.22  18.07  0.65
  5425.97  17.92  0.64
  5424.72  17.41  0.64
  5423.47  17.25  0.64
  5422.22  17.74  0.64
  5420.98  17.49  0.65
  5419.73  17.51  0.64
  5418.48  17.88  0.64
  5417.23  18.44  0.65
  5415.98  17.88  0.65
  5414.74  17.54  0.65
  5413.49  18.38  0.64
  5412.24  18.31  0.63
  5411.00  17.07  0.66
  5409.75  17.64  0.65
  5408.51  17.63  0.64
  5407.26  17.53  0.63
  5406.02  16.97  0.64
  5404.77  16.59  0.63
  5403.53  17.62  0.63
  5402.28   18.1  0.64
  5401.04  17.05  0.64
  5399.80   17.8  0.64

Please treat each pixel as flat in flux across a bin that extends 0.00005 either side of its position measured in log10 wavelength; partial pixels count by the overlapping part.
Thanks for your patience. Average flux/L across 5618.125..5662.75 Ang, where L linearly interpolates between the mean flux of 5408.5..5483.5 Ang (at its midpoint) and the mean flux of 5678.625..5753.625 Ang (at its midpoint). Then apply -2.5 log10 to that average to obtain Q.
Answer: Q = 0.01 mag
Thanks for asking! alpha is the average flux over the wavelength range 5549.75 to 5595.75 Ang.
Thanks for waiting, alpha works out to 17.5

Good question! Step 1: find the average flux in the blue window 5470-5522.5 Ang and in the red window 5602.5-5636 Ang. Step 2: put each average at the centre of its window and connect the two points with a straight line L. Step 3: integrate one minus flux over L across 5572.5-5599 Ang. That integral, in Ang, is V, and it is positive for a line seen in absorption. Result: 0.3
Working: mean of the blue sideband 17.8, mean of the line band 17.3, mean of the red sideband 17.5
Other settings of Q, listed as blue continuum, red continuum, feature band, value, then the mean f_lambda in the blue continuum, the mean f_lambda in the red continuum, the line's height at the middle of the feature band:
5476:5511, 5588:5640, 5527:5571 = 0.005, 17.8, 17.5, 17.6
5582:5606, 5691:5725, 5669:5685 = 0.008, 17.3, 17.3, 17.3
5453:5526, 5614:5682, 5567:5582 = 0.002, 17.8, 17.3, 17.5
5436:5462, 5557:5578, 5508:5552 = 0.009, 17.7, 17.8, 17.7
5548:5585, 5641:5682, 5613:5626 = 0.013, 17.6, 17.2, 17.4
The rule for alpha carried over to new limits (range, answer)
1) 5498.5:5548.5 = 17.6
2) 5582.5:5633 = 17.4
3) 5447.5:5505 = 17.8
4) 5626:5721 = 17.3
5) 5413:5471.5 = 17.8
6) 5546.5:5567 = 17.7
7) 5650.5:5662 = 17.2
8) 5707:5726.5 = 17.3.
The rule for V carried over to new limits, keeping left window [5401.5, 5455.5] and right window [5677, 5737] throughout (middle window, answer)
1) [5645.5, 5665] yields 0.2 Ang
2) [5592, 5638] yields -0.1 Ang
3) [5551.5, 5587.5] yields 0.0 Ang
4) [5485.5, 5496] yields -0.2 Ang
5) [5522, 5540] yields 0.2 Ang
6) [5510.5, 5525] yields -0.2 Ang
